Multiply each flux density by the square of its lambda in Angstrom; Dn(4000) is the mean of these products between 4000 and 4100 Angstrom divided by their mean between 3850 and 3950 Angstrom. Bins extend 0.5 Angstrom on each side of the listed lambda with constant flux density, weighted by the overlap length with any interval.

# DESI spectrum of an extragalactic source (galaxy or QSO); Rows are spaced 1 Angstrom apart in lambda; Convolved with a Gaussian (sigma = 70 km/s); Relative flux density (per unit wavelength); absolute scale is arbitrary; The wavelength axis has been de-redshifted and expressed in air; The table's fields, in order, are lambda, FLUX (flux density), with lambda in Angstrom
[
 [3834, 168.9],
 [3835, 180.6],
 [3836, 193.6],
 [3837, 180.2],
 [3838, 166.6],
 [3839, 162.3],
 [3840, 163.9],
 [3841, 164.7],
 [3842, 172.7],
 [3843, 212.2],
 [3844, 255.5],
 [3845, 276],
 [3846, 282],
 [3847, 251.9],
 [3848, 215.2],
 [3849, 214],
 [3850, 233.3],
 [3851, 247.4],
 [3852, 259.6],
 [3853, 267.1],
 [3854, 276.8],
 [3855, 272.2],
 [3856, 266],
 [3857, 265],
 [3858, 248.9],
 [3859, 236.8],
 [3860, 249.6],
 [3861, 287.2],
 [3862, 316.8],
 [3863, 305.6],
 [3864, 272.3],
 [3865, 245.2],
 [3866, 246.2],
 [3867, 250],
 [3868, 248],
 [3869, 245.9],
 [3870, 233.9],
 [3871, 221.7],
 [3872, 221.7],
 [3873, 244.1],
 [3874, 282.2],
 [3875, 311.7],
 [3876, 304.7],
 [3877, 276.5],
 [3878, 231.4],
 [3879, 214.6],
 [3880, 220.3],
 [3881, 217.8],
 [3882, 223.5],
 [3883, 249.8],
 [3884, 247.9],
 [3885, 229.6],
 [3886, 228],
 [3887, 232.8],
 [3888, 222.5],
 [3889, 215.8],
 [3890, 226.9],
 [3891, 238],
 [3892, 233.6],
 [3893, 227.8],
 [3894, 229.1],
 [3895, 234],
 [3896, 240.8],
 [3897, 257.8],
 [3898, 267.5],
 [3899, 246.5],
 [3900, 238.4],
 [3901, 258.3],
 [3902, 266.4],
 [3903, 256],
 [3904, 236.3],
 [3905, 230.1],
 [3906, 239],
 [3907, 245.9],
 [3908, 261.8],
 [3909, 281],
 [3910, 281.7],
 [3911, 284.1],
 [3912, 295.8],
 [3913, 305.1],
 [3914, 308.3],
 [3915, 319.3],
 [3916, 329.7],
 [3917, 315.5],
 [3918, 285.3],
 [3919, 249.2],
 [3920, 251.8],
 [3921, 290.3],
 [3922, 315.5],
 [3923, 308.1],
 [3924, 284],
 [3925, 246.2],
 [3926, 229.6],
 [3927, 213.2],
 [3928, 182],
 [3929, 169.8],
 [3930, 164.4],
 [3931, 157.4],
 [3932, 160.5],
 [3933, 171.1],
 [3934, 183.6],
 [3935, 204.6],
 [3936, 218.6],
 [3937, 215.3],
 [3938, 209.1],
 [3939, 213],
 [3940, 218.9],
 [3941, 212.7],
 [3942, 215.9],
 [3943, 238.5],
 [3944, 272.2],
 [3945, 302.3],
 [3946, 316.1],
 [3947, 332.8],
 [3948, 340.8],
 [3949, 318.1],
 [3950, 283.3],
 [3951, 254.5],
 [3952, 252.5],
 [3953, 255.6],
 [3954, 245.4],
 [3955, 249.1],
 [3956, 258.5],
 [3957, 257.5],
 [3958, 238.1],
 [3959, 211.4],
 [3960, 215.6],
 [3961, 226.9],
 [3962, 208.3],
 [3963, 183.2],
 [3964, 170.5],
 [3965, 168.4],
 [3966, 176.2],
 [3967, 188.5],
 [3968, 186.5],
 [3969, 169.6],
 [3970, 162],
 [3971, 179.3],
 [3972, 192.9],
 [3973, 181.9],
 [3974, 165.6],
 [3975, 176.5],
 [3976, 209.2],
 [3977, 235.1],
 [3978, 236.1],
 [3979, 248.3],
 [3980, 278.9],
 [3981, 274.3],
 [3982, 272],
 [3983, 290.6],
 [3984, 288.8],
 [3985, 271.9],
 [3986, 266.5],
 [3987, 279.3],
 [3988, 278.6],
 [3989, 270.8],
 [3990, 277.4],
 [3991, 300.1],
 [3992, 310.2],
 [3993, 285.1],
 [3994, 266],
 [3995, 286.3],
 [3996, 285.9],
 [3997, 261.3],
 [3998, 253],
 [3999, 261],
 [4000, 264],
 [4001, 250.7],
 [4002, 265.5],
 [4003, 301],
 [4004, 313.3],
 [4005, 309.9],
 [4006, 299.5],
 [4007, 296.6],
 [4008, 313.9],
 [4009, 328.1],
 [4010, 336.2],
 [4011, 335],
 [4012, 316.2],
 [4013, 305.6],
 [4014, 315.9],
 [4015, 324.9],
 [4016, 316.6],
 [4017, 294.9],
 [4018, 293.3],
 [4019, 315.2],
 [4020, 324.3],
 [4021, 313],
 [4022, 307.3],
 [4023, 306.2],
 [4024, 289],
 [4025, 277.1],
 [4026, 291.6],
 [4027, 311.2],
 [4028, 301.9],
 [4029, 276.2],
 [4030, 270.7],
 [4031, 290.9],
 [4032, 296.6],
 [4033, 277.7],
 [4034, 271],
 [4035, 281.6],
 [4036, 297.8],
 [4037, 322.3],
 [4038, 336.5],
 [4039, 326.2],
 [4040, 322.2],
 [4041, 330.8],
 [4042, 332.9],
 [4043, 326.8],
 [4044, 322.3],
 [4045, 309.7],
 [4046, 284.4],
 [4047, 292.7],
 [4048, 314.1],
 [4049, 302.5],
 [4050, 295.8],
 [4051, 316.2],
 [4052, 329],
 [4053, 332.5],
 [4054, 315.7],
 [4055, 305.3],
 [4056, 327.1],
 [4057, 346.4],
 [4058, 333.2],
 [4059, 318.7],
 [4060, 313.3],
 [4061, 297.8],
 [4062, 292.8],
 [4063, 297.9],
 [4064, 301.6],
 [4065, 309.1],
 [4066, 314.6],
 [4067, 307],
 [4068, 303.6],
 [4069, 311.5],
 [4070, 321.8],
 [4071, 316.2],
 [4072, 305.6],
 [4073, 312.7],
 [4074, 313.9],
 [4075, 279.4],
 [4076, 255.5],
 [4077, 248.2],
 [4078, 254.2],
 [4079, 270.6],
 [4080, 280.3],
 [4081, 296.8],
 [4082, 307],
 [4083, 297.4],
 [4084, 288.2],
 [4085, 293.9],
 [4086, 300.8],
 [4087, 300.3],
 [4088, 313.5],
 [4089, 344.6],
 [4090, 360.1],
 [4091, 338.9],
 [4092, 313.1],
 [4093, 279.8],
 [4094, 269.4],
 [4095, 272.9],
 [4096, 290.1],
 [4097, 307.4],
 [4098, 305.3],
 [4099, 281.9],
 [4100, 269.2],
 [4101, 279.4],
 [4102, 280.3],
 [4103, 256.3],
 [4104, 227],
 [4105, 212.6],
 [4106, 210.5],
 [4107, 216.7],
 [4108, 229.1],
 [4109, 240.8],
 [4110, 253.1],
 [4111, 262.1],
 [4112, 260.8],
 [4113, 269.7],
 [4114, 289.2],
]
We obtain 1.30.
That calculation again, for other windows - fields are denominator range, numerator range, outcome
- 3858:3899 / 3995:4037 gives 1.29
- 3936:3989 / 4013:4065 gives 1.35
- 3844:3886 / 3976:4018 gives 1.21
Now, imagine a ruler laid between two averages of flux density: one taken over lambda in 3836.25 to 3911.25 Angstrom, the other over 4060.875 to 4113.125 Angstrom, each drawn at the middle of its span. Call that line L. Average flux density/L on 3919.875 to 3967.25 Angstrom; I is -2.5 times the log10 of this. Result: 0.10 mag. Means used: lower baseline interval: 243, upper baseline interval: 285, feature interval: 233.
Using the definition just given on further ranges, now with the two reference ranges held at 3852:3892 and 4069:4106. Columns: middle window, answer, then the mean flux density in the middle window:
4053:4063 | -0.12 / 317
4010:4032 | -0.10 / 304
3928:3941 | 0.34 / 191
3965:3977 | 0.42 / 182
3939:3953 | -0.03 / 271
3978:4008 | -0.03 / 279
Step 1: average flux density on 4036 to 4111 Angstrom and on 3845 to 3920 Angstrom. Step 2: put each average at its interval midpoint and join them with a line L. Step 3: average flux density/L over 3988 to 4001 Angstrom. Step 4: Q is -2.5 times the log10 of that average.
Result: 0.02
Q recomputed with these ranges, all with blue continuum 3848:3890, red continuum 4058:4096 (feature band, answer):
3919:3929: 0.043 mag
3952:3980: 0.290 mag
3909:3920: -0.131 mag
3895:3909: 0.034 mag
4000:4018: -0.080 mag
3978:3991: 0.015 mag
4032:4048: -0.063 mag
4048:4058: -0.088 mag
